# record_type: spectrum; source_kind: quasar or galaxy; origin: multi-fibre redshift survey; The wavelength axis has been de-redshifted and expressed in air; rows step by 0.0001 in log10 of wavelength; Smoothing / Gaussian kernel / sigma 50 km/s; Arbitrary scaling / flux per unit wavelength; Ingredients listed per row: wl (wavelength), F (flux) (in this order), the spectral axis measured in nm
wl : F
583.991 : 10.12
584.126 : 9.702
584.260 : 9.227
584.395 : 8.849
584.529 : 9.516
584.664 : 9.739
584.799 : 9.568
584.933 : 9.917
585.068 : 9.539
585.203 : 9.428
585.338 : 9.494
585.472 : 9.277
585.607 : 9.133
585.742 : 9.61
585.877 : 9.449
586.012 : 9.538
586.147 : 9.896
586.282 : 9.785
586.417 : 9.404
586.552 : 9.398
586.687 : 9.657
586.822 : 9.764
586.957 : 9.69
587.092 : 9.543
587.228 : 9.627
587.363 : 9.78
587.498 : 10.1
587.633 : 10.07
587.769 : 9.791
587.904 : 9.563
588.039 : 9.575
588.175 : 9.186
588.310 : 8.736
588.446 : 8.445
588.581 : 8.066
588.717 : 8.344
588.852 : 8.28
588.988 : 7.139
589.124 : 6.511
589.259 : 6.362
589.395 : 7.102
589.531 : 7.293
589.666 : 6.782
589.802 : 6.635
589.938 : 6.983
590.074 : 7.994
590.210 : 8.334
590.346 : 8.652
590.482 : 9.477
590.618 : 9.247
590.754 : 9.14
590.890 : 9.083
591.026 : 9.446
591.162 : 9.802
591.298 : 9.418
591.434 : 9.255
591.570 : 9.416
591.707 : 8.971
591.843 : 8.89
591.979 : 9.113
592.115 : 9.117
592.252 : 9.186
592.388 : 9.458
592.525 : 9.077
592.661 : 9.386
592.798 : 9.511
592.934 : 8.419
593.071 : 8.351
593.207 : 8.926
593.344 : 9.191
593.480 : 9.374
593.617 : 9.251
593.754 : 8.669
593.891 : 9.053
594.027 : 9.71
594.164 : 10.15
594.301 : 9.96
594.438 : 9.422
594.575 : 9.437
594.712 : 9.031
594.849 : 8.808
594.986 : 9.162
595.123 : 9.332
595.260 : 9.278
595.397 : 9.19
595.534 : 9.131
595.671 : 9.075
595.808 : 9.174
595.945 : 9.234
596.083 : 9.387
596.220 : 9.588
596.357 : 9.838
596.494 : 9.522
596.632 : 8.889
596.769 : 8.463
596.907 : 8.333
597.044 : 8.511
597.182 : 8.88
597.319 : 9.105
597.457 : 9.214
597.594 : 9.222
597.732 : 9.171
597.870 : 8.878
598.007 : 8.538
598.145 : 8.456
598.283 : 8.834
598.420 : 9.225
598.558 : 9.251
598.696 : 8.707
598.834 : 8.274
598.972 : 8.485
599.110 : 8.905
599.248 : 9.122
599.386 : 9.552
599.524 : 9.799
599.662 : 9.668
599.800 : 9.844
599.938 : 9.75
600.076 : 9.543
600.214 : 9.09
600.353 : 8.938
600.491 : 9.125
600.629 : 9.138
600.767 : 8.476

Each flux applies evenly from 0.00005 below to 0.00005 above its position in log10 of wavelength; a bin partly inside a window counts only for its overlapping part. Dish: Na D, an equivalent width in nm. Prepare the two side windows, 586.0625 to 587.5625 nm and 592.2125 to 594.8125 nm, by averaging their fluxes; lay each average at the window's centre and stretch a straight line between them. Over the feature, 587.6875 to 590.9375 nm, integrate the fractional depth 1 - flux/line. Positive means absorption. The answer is 0.45 nm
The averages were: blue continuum 9.69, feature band 8.2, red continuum 9.23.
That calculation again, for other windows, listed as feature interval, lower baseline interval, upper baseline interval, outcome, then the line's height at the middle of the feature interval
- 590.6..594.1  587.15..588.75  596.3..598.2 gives -0.02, 9.12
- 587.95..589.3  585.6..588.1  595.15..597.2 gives 0.20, 9.56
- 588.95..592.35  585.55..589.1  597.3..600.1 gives 0.30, 9.21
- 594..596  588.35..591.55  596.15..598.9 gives -0.15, 8.69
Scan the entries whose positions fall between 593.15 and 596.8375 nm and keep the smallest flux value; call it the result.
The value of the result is 8.463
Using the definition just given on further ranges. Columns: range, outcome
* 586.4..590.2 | 6.362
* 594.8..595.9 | 8.808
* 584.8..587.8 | 9.133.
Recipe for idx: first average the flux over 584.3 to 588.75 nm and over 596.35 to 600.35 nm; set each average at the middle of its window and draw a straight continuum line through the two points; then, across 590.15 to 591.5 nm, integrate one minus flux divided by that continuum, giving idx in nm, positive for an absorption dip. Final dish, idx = 0.02 nm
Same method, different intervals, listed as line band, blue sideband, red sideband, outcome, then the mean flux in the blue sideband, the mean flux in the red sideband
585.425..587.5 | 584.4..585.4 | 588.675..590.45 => -0.18 nm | 9.55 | 7.44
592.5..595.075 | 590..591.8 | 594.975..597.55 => -0.03 nm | 9.08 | 9.12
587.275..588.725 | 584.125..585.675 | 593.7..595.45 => 0.02 nm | 9.44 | 9.33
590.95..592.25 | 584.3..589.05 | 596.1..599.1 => -0.02 nm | 9.34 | 8.93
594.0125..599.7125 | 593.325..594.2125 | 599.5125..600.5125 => 0.16 nm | 9.34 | 9.47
